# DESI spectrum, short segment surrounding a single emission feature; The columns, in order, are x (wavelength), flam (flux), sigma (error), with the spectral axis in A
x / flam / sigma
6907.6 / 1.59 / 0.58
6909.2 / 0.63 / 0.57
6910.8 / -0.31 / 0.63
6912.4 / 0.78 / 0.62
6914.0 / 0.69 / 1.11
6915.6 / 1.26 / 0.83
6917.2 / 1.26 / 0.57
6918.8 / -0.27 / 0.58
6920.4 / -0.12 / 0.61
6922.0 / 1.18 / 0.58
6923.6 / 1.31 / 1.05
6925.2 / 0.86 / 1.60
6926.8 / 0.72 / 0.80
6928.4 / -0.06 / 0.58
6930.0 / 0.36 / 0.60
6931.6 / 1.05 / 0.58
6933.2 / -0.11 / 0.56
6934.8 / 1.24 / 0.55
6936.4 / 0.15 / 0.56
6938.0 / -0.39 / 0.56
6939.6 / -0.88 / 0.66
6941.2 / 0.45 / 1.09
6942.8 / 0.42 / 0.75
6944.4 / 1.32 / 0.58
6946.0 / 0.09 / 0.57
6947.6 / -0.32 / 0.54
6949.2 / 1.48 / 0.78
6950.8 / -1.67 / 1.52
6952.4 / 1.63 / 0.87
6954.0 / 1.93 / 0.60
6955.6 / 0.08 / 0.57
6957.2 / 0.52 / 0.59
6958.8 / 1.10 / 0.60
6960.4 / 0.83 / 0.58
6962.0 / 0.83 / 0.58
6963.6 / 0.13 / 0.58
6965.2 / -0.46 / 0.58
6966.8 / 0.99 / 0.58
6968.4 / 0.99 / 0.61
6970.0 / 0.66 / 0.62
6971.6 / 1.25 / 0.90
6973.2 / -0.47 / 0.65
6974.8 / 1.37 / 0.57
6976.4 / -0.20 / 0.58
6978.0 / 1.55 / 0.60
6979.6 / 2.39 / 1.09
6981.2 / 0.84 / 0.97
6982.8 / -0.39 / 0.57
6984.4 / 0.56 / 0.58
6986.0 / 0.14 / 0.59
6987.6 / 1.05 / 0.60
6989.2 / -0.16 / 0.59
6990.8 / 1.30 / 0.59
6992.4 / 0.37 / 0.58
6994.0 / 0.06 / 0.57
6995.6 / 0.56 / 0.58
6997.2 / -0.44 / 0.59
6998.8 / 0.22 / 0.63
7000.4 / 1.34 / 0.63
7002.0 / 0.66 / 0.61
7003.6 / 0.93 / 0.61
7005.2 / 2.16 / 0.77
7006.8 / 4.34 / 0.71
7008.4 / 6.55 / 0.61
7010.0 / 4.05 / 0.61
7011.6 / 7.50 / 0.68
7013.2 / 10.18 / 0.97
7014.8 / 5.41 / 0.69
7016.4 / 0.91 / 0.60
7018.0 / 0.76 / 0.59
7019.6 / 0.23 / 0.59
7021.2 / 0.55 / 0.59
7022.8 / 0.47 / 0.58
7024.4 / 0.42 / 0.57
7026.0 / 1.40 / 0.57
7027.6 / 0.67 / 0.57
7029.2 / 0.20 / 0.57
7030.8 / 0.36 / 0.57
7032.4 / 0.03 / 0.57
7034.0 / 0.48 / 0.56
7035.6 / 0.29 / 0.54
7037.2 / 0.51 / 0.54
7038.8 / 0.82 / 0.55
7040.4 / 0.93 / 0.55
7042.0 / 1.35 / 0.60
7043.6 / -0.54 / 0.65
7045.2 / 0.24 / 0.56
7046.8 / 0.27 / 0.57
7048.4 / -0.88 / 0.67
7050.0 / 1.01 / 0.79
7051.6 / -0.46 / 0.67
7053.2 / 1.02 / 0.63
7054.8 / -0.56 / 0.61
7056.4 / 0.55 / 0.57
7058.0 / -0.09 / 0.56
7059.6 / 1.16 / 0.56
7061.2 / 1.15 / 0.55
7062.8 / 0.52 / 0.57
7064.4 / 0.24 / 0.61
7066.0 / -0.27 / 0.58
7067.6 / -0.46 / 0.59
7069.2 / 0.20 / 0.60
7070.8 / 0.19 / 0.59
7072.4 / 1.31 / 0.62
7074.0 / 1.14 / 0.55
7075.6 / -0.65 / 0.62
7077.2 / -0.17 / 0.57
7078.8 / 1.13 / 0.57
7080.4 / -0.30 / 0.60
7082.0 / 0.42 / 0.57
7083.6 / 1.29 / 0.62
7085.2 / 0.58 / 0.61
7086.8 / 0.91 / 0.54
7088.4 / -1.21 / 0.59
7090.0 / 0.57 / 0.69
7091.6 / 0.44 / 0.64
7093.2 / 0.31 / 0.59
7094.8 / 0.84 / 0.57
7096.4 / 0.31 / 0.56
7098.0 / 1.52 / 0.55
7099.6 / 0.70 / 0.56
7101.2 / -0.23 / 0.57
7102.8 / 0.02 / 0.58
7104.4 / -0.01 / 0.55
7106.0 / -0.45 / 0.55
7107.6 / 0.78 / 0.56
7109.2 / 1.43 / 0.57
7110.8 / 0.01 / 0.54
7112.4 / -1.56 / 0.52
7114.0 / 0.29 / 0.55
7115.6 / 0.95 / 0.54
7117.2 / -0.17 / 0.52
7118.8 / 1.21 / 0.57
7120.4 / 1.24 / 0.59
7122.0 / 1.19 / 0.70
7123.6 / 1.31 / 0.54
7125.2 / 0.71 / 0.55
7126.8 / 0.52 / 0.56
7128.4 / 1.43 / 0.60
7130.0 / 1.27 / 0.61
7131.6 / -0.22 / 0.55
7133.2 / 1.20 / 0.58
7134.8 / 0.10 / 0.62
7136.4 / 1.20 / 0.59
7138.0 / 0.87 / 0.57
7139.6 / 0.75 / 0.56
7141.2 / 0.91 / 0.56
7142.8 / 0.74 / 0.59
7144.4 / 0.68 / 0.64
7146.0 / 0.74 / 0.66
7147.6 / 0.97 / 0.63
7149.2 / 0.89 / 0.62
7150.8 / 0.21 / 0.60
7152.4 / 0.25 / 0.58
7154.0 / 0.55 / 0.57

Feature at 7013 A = [O II]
